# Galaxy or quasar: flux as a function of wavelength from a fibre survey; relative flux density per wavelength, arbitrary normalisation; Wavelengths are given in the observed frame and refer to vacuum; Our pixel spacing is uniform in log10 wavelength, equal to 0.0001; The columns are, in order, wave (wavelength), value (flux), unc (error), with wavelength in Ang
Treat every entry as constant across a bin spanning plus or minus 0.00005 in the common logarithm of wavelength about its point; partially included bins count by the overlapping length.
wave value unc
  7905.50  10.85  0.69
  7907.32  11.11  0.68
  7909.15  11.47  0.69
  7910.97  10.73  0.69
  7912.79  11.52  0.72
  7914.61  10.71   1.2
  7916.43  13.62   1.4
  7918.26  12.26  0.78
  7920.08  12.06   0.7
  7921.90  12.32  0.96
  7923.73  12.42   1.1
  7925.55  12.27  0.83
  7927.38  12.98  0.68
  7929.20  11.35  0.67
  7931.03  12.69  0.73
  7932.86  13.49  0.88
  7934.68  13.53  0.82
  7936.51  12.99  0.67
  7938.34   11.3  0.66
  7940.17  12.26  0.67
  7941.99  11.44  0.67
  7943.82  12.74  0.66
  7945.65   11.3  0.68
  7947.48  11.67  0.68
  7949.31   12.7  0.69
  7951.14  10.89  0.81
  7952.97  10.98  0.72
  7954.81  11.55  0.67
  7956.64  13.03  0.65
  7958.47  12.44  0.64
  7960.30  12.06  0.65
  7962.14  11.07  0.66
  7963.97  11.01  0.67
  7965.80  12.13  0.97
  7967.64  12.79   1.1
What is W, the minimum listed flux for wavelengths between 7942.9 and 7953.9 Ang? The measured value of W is 10.89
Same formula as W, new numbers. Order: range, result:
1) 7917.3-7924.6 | 12.06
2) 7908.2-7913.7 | 10.73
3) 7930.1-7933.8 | 12.69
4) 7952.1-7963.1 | 10.98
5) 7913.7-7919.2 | 10.71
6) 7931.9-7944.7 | 11.3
